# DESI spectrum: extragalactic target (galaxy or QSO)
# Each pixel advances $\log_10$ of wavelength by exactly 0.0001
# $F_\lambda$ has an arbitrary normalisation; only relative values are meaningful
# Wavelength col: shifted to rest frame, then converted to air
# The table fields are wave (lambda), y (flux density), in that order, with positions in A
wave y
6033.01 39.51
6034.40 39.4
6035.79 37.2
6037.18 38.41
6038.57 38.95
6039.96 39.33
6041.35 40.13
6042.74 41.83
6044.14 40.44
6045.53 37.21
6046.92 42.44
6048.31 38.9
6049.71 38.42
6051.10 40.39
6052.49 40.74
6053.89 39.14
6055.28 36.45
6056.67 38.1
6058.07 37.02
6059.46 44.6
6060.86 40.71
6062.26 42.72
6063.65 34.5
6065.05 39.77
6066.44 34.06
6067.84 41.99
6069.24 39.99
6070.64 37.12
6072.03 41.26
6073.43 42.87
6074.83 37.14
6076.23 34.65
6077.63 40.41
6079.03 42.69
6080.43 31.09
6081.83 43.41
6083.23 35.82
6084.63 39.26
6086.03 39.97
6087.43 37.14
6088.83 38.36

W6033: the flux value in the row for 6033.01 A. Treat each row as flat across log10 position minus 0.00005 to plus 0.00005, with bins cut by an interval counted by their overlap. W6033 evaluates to 39.51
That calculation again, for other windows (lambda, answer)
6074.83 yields 37.14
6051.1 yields 40.39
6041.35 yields 40.13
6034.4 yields 39.4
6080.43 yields 31.09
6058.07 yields 37.02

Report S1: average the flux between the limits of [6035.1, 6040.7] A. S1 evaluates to 38.5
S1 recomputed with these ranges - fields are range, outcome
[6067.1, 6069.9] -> 40.8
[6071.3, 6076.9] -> 39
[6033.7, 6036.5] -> 38.3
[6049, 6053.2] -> 39.8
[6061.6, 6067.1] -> 37.8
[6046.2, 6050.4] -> 39.9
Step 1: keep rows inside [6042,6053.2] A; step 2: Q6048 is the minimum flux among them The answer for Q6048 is 37.21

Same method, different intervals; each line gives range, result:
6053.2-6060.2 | 36.45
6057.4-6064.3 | 34.5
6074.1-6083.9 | 31.09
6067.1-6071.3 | 37.12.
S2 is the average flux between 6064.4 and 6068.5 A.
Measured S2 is 38.6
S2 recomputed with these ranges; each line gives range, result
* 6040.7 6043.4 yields 41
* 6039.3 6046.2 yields 39.8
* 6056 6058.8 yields 37.6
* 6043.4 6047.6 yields 40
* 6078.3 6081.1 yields 37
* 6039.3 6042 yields 39.7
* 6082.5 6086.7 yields 38.4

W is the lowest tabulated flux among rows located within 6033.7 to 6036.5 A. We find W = 37.2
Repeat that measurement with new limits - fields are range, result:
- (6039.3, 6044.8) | 39.33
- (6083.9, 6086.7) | 39.26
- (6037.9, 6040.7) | 38.95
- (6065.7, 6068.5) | 34.06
